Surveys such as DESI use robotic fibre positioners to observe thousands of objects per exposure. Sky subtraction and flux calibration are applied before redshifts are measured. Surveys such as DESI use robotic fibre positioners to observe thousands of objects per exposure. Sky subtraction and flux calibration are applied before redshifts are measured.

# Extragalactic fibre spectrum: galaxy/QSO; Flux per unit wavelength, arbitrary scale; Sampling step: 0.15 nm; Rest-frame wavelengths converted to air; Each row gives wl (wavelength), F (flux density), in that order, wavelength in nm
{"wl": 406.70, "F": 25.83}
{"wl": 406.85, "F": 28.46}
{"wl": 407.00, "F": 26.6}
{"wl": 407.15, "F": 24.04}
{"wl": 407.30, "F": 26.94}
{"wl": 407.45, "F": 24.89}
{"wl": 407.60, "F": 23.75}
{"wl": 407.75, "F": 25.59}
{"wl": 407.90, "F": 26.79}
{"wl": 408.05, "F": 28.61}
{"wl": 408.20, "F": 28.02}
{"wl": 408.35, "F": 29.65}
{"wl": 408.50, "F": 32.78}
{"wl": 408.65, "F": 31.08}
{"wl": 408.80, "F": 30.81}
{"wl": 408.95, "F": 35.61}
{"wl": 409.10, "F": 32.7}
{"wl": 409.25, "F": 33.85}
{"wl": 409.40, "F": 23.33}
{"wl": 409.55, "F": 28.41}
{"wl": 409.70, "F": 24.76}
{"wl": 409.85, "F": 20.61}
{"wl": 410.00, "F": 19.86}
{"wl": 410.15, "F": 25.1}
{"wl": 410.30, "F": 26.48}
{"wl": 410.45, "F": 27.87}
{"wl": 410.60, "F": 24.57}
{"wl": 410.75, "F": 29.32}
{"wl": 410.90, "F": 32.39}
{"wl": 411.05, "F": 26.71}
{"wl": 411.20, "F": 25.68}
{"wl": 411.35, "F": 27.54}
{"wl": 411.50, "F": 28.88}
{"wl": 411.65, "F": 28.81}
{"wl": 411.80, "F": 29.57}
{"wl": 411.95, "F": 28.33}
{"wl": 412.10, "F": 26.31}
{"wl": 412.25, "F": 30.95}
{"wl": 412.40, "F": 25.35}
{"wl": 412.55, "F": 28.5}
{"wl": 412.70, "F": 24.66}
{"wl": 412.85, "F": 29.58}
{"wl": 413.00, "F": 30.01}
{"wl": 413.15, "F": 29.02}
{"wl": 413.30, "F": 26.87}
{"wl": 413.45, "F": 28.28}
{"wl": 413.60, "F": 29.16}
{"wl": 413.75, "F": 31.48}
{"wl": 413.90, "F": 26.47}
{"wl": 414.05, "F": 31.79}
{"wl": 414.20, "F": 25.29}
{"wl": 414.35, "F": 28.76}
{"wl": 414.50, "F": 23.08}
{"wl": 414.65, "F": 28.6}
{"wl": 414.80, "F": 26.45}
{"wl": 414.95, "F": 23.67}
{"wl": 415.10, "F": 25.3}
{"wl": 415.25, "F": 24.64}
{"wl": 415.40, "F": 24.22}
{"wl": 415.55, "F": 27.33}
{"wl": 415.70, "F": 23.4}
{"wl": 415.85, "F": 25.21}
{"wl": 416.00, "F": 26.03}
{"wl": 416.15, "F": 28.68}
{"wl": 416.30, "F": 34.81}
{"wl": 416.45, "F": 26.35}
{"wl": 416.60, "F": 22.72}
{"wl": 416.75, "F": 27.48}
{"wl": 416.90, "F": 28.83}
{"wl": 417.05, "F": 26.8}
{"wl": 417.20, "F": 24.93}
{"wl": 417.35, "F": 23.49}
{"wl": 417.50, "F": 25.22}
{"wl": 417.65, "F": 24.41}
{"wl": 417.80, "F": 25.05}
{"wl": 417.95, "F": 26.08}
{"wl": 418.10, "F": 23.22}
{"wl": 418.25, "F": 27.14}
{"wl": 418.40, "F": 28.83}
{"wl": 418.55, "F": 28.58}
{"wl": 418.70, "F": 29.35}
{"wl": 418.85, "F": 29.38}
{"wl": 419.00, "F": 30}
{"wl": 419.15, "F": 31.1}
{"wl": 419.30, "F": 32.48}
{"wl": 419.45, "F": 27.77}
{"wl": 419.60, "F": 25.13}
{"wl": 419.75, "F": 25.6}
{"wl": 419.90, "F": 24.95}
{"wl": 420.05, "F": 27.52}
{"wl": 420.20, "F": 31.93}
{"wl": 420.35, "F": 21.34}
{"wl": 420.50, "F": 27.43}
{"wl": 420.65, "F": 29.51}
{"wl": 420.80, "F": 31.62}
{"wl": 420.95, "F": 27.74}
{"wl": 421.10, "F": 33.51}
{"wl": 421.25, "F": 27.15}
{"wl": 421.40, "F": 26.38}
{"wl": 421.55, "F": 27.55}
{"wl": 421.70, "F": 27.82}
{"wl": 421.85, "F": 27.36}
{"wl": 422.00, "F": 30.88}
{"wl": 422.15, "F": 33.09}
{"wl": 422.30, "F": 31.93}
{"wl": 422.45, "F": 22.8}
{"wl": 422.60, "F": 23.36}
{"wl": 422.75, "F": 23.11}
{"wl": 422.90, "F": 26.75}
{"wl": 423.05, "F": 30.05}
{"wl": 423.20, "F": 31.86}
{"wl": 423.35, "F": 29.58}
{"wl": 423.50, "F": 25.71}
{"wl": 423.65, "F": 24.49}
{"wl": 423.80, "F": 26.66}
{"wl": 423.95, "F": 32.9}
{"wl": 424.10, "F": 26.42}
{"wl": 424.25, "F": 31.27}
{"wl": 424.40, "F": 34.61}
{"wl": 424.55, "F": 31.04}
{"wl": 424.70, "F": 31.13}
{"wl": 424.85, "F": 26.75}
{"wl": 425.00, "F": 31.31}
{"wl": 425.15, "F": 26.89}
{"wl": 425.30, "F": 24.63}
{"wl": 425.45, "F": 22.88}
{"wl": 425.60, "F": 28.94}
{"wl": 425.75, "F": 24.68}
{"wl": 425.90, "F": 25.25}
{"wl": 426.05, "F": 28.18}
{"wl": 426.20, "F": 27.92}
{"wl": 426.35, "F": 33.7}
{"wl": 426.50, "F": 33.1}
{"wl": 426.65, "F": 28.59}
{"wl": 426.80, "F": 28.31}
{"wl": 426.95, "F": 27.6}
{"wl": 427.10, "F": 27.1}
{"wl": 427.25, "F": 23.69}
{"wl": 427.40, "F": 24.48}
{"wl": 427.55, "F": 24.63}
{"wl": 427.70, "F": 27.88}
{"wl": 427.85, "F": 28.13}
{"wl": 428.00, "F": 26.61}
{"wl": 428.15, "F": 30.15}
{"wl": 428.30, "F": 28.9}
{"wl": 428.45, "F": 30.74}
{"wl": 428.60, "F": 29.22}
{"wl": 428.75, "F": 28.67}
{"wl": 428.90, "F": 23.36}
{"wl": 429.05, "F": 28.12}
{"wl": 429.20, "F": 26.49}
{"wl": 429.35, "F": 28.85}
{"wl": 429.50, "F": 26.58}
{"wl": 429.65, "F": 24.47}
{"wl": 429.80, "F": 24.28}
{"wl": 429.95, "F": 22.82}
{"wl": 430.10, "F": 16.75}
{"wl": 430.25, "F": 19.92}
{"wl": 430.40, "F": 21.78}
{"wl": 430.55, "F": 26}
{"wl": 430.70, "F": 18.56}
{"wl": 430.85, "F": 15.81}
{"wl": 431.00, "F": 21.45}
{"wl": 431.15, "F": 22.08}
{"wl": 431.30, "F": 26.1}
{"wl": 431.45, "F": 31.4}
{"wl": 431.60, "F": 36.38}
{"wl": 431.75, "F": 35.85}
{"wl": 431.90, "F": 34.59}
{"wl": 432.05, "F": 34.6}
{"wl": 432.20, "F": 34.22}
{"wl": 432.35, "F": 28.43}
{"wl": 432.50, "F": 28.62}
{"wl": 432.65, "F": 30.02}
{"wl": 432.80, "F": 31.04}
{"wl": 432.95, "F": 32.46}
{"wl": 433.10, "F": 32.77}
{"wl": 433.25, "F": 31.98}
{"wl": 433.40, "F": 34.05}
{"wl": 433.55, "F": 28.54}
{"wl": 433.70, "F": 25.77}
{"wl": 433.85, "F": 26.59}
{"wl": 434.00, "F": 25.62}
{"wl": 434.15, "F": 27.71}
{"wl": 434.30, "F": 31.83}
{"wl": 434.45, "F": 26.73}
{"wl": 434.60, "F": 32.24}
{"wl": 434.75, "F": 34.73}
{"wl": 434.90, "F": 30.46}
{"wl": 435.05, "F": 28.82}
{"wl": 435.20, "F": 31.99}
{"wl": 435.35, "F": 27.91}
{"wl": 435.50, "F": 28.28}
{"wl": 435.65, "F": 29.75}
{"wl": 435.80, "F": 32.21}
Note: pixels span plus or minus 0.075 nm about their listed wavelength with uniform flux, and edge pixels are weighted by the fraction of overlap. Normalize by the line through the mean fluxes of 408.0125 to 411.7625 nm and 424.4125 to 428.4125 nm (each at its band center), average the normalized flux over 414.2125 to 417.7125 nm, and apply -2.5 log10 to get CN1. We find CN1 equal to 0.079 mag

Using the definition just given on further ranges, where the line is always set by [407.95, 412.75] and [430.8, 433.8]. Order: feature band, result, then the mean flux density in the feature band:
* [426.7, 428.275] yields 0.098 mag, 27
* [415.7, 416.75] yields 0.059 mag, 27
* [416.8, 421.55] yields 0.050 mag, 27.5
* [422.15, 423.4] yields 0.052 mag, 27.7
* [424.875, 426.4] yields 0.078 mag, 27.3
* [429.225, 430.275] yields 0.245 mag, 23.7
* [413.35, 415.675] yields 0.059 mag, 26.9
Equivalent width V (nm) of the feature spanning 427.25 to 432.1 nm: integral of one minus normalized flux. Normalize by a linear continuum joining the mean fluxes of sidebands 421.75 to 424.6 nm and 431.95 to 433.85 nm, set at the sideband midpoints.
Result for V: 0.61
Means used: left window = 28.6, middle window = 26.3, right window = 30.9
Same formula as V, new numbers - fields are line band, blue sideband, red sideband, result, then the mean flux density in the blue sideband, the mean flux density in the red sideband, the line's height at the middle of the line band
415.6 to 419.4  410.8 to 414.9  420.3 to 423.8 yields 0.108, 28.1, 27.9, 28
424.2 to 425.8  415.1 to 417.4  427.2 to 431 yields -0.197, 26.3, 25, 25.4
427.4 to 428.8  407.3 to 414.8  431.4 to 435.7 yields 0.092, 27.9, 30.8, 30.1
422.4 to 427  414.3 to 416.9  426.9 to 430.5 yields -0.371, 26.3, 25.9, 26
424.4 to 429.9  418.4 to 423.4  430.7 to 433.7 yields 0.260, 28.3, 29.6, 29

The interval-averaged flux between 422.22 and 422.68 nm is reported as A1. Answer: 26.1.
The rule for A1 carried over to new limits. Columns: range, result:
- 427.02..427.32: 25.5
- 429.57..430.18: 22.1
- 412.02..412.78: 27.2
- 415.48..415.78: 25.3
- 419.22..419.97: 27.2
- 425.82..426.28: 27.2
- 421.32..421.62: 27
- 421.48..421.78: 27.7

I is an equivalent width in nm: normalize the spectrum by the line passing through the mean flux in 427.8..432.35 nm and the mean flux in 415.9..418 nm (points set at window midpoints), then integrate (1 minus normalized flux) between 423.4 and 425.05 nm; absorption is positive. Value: -0.16 nm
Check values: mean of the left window 26.5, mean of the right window 26.8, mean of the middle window 29.3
